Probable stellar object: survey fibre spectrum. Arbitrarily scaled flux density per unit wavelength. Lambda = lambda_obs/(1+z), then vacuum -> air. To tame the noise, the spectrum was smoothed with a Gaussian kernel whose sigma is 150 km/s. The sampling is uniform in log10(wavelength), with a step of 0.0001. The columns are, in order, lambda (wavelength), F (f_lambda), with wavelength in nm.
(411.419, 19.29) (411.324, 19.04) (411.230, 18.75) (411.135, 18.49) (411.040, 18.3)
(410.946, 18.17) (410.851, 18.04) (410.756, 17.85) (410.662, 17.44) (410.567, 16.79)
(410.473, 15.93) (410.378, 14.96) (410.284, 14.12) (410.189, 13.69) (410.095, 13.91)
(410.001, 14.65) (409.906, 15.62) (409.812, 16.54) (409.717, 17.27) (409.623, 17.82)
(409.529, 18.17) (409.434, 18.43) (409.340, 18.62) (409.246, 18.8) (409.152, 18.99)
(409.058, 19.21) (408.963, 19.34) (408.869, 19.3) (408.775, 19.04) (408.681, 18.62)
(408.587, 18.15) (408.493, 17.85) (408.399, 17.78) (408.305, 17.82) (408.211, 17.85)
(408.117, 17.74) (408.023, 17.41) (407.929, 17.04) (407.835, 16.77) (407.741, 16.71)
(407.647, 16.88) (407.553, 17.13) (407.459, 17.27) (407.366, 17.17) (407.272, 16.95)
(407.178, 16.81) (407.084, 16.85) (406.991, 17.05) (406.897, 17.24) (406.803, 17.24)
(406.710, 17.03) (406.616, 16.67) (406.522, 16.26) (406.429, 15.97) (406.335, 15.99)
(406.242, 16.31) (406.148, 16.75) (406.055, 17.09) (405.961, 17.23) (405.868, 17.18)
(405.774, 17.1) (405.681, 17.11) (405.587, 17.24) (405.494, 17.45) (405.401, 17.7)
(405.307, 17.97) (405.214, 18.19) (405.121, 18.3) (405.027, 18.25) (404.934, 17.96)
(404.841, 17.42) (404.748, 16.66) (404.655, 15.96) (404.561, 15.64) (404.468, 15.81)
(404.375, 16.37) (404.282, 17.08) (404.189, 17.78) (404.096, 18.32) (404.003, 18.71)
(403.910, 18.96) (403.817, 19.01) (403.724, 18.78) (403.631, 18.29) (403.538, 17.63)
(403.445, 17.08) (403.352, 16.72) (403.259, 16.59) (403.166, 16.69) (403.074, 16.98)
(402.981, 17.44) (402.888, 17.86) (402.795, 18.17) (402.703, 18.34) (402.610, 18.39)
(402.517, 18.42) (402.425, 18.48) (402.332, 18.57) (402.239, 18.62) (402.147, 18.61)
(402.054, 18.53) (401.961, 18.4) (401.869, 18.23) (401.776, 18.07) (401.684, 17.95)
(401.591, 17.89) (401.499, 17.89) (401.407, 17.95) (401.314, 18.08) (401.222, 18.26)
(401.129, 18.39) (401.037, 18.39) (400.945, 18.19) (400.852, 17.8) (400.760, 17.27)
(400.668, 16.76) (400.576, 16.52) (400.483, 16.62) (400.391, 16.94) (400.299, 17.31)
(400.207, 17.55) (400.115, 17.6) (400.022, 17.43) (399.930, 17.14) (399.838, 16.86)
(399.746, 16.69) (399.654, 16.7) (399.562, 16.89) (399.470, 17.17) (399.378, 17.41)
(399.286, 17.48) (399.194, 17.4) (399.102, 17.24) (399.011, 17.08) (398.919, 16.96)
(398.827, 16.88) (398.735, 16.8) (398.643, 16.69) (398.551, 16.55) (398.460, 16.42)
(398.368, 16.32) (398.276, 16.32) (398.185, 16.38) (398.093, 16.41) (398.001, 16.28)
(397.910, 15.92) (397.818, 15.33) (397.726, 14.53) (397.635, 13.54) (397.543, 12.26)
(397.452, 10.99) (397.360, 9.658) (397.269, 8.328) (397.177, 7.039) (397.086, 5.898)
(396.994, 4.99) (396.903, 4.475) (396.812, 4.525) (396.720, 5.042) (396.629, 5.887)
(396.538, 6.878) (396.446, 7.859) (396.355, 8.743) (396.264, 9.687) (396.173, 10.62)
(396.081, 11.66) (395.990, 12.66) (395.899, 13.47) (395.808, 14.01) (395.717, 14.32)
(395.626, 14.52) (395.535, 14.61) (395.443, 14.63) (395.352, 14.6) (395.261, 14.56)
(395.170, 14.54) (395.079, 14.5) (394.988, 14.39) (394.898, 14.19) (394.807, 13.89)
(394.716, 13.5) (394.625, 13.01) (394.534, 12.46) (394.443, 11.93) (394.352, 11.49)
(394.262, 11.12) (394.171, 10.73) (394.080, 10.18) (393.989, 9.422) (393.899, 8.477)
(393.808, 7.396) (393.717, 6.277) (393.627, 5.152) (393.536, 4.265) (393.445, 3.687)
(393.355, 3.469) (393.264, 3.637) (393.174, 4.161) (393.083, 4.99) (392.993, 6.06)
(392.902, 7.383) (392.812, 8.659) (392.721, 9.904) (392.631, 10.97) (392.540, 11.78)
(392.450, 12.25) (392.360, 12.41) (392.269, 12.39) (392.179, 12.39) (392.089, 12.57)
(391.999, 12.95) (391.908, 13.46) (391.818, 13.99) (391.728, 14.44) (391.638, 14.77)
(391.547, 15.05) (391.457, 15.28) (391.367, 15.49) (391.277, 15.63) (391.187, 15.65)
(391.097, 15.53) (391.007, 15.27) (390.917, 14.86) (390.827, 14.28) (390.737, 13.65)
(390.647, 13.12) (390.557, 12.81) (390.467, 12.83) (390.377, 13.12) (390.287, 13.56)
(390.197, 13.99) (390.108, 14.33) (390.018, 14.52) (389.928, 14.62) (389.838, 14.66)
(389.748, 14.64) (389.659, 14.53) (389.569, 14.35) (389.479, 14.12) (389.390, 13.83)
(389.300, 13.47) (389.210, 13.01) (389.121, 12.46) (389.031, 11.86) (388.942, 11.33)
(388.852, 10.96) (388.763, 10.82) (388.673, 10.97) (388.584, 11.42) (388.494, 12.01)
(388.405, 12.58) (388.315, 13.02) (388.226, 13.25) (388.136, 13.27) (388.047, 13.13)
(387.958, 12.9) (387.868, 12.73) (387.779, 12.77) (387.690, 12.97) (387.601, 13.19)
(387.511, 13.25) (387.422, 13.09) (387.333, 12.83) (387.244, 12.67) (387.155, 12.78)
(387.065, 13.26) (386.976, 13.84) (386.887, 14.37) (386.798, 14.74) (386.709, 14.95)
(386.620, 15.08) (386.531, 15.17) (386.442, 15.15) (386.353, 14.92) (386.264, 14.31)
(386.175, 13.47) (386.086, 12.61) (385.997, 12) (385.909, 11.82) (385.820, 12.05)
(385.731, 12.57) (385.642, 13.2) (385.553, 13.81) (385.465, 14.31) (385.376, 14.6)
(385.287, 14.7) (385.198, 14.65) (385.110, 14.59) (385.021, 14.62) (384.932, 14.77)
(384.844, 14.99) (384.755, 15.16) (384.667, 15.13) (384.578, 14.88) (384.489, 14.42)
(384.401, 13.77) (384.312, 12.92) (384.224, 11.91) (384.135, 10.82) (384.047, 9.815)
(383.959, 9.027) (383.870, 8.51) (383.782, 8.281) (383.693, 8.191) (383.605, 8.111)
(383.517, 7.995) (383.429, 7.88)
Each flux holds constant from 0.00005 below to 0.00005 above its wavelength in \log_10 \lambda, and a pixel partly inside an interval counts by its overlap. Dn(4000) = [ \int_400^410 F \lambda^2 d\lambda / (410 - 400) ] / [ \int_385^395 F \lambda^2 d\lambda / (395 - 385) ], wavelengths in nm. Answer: 1.5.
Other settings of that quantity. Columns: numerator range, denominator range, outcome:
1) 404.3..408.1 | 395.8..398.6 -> 1.58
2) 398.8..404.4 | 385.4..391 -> 1.42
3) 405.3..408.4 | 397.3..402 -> 1.06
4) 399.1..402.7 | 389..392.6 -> 1.35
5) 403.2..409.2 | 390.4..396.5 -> 1.60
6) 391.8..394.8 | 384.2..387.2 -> 0.70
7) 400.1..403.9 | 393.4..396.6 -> 1.65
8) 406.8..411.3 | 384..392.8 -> 1.43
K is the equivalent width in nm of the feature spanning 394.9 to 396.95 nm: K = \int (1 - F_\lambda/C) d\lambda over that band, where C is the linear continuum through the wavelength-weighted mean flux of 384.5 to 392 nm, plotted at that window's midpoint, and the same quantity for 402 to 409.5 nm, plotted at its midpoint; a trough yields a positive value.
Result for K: 0.55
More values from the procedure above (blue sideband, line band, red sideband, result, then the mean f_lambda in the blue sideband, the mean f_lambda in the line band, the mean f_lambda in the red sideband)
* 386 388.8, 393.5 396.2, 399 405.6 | 0.620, 13.3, 11.9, 17.6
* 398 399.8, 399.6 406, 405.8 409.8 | -0.191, 16.8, 17.6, 17.5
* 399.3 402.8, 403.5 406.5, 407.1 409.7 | 0.076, 17.7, 17.4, 17.9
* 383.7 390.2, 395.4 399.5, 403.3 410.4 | 0.682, 13.2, 12.8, 17.3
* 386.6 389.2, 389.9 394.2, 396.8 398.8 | 0.510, 12.8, 11.3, 12.7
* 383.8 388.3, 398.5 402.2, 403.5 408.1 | -0.296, 13.4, 17.5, 17.2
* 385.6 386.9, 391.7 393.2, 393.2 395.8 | 0.125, 13.7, 10.7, 10.9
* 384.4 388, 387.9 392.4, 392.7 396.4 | -0.494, 13.8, 13.5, 10.4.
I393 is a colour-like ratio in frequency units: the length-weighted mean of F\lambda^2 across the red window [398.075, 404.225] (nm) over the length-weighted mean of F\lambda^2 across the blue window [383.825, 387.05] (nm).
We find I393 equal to 1.4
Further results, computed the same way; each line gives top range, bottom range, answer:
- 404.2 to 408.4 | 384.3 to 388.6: 1.38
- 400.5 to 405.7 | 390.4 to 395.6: 1.61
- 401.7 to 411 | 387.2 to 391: 1.44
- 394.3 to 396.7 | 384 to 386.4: 0.96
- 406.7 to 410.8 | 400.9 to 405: 1.00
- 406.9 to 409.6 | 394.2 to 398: 1.66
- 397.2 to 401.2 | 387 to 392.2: 1.26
